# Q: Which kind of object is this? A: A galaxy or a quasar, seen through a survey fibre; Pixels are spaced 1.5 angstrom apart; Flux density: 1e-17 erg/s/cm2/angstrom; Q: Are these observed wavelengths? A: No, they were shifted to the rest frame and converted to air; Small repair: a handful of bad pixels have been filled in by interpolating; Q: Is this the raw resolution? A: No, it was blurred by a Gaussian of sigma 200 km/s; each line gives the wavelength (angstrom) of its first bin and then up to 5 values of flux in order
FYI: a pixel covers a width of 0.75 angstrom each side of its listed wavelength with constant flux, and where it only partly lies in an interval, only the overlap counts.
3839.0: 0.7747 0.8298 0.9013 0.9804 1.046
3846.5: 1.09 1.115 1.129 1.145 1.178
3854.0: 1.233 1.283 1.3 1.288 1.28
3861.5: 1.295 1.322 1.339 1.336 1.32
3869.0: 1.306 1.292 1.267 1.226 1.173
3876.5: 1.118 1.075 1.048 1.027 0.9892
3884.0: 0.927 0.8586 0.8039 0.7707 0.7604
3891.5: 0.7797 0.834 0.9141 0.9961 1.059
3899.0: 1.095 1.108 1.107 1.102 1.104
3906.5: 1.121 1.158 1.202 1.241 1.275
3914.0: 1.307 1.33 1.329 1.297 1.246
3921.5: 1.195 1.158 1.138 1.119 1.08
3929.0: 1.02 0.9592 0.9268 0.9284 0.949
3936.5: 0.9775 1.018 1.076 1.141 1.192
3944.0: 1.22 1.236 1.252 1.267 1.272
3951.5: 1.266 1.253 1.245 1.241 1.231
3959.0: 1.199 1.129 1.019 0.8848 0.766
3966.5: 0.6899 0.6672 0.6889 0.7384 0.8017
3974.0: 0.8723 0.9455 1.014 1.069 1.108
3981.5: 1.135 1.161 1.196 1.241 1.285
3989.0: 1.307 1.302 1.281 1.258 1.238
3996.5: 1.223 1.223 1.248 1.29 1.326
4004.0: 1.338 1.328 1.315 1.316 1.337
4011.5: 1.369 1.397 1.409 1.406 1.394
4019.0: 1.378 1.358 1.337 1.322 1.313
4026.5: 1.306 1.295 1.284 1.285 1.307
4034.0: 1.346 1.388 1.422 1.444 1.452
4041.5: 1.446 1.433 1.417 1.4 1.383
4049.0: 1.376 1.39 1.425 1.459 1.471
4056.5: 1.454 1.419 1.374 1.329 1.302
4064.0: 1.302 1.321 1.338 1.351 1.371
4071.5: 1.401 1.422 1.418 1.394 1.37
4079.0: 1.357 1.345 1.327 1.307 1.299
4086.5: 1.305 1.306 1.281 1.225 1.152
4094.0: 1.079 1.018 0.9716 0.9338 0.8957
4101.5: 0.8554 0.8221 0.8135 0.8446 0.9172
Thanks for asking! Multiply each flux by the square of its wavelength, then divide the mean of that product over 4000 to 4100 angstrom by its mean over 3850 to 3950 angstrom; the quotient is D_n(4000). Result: 1.27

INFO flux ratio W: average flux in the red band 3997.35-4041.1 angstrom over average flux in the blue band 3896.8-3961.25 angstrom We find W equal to 1.2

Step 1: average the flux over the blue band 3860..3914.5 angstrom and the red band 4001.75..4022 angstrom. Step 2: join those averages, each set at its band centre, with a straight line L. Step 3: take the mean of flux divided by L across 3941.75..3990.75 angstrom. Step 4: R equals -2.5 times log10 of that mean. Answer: 0.16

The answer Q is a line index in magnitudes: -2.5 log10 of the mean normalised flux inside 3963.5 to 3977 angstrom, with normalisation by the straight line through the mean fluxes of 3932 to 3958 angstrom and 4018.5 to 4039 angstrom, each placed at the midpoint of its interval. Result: 0.46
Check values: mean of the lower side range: 1.16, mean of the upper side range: 1.34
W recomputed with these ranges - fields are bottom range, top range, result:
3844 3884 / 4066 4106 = 1.00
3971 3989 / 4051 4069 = 1.29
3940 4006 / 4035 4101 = 1.17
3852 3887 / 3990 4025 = 1.11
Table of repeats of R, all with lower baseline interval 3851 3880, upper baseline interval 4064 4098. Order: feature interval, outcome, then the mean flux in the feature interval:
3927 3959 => 0.12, 1.13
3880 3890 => 0.37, 0.89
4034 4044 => -0.12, 1.42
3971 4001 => 0.11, 1.15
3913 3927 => 0.02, 1.23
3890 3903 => 0.27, 0.976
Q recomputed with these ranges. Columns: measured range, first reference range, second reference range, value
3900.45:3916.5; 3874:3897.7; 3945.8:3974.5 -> -0.22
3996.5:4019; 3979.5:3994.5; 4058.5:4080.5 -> -0.06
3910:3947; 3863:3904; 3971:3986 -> -0.09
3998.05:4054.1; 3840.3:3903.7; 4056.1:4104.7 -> -0.13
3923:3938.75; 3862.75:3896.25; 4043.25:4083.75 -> 0.13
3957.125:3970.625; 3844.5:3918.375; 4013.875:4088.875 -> 0.35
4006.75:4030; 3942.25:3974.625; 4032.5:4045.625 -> -0.02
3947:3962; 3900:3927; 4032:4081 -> 0.02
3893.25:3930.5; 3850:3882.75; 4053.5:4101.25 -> 0.08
